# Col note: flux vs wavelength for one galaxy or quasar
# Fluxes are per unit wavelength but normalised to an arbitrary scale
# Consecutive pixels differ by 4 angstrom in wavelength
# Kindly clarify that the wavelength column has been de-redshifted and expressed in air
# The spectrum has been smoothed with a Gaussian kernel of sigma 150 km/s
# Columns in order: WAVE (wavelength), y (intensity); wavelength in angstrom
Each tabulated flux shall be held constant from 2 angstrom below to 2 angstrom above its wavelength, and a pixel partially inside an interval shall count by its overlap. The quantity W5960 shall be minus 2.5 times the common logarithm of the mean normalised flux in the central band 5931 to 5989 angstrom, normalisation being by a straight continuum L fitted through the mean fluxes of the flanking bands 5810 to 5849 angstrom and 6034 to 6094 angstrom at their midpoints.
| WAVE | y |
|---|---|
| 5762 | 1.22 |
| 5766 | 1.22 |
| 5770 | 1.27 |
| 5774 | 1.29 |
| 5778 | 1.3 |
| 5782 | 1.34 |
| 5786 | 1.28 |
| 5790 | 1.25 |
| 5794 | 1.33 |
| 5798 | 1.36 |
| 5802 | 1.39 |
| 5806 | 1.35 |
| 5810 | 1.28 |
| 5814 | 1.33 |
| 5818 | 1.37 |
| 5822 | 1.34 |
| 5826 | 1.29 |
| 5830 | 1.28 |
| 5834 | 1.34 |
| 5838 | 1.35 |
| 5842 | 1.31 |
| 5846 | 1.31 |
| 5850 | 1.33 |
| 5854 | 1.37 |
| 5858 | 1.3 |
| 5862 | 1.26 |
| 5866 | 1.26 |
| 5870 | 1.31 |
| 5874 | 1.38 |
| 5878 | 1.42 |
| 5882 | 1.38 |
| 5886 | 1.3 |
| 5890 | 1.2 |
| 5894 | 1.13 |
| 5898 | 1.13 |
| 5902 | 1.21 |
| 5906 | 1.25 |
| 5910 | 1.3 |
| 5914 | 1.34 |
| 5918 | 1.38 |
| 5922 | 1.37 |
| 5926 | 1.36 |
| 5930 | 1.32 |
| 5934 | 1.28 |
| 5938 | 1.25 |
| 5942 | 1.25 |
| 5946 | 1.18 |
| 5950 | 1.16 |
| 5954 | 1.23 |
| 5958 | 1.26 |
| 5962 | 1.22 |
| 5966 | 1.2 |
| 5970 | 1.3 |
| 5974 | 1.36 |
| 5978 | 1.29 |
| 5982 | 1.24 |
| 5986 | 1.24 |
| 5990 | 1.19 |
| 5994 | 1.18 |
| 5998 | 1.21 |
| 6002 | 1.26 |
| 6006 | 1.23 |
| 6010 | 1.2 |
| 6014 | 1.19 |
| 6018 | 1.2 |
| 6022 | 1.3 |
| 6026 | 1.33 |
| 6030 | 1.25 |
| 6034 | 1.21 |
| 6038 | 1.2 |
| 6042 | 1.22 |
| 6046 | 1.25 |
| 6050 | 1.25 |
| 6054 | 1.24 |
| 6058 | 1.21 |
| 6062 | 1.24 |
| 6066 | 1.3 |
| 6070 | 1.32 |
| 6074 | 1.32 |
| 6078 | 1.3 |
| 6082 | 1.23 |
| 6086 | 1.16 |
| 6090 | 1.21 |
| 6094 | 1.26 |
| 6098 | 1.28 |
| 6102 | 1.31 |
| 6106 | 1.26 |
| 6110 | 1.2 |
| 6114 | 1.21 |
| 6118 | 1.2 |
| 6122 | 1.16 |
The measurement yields 0.03 mag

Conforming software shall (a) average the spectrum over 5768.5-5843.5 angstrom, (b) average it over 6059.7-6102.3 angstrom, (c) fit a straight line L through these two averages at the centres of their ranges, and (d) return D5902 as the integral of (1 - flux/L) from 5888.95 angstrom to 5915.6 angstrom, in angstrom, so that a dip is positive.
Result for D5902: 1.6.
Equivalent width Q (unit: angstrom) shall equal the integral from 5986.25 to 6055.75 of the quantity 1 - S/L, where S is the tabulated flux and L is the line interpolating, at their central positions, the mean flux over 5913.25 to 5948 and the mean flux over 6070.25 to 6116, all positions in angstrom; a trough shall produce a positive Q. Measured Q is 2.39 angstrom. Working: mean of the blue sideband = 1.3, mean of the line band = 1.23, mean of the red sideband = 1.25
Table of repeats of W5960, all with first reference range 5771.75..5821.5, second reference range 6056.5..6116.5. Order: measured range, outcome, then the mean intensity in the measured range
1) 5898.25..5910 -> 0.06 mag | 1.23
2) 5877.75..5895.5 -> 0.02 mag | 1.28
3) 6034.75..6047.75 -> 0.04 mag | 1.22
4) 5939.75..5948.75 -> 0.07 mag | 1.21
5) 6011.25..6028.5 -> 0.01 mag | 1.25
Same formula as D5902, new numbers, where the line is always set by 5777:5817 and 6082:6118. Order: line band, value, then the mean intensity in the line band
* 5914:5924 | -0.63 angstrom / 1.37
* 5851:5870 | 0.05 angstrom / 1.3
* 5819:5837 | -0.06 angstrom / 1.32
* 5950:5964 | 0.55 angstrom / 1.23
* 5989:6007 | 0.70 angstrom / 1.21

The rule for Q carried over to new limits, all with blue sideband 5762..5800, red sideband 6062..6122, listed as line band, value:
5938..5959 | 0.9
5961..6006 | 0.7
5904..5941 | -1.3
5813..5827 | -0.6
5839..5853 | -0.5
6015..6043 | 0.3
